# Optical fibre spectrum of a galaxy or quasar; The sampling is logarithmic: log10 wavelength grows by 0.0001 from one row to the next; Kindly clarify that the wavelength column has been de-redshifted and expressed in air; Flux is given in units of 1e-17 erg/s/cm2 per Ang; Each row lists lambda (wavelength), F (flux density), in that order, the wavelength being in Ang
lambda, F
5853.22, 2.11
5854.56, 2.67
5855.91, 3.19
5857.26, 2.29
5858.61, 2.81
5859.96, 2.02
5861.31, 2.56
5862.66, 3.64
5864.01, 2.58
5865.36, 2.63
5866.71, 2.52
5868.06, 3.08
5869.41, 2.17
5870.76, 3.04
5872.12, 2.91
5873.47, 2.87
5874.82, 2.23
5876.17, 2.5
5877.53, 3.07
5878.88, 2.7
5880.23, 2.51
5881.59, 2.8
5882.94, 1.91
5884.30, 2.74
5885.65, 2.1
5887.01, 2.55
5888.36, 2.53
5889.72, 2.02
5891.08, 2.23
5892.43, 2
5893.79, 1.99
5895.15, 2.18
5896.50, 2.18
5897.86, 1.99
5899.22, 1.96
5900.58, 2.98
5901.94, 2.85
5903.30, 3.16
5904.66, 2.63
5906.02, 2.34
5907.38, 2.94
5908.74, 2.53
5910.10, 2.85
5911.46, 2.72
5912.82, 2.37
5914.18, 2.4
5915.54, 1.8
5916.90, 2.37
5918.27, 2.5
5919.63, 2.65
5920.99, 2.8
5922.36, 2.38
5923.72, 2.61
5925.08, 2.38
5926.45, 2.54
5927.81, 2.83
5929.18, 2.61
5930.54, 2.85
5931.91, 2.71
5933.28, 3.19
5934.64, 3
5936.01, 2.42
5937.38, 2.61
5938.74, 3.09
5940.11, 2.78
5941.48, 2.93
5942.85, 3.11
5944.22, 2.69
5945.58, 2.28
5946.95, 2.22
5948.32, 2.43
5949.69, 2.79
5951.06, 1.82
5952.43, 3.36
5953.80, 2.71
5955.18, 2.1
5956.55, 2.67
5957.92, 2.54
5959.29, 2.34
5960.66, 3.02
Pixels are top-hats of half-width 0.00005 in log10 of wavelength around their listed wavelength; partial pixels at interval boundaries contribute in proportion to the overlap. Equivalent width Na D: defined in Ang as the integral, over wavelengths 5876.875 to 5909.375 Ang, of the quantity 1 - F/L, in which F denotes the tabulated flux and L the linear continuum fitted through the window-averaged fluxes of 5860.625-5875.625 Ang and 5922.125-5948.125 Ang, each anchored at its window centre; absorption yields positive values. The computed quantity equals 3.27 Ang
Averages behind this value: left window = 2.75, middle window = 2.45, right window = 2.7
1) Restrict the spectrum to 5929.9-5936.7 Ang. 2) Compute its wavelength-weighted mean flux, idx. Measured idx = 2.83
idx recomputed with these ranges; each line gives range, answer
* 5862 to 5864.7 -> 3.1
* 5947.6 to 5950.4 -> 2.6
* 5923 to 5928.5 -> 2.59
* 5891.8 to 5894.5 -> 1.99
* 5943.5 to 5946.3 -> 2.5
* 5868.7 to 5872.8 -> 2.71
